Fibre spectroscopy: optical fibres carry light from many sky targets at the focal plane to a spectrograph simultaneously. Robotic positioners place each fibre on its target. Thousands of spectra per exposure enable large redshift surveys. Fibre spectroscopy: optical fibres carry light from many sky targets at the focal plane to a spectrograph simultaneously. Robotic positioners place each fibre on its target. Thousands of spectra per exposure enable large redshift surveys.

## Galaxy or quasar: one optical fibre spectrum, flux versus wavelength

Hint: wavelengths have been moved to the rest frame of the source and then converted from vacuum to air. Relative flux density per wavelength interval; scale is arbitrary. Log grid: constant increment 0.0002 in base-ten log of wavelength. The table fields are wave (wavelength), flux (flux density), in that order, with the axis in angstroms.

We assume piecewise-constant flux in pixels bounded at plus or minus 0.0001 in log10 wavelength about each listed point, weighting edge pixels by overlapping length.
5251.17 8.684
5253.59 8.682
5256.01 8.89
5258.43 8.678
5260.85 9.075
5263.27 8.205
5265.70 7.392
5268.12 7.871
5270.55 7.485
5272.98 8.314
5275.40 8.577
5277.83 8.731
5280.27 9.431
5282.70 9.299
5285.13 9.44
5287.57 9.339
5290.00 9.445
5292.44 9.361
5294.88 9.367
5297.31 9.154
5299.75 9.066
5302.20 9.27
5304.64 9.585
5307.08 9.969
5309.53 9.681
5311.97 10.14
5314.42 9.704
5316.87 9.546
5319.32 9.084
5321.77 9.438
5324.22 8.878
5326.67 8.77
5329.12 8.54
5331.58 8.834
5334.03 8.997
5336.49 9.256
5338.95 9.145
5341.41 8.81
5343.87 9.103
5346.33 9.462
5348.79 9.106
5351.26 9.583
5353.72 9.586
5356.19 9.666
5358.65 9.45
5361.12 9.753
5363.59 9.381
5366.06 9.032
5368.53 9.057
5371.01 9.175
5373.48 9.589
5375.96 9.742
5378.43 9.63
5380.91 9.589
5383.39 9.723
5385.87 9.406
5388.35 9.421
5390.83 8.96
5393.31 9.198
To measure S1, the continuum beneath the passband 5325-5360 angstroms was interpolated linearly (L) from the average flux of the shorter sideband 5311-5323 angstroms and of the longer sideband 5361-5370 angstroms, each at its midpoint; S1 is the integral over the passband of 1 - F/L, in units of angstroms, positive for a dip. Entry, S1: 0.9 angstroms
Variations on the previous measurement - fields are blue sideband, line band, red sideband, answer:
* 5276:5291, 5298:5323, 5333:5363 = -0.7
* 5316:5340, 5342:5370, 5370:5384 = -0.1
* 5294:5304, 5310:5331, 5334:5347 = -0.2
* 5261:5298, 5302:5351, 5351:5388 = -0.7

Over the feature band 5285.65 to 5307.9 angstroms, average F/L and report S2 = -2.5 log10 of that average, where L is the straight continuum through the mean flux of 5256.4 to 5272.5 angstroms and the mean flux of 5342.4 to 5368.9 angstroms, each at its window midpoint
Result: -0.10 mag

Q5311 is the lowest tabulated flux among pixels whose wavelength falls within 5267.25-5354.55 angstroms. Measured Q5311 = 7.485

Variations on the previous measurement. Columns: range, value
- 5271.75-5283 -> 8.314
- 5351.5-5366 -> 9.381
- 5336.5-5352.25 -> 8.81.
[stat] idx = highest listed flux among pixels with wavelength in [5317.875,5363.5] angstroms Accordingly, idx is 9.753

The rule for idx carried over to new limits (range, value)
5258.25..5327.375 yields 10.14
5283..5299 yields 9.445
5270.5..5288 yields 9.44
